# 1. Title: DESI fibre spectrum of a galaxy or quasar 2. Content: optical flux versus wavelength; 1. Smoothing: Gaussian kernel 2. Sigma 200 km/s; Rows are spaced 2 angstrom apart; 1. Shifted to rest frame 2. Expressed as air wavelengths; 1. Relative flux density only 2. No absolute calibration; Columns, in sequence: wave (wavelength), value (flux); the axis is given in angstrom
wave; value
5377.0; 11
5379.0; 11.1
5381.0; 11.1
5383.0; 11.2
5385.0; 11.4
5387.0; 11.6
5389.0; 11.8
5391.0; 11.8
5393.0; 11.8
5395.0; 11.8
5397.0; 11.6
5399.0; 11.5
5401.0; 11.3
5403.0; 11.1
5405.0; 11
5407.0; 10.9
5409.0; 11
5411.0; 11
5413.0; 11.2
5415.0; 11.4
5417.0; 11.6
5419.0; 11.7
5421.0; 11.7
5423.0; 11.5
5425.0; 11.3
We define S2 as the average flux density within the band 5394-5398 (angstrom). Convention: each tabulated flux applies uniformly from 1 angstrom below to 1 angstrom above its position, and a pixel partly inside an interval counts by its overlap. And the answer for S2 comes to 11.7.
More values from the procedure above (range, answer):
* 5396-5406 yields 11.3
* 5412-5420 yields 11.5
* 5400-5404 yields 11.2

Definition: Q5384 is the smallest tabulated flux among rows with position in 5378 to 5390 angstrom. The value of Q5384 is 11.1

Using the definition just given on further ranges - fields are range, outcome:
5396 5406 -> 11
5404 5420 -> 10.9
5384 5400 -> 11.4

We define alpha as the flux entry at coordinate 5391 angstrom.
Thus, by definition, 11.8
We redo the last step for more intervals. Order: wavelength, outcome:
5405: 11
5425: 11.3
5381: 11.1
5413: 11.2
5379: 11.1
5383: 11.2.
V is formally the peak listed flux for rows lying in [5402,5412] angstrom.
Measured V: 11.1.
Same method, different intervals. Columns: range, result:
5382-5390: 11.8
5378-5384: 11.2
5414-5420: 11.7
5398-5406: 11.5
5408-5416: 11.4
